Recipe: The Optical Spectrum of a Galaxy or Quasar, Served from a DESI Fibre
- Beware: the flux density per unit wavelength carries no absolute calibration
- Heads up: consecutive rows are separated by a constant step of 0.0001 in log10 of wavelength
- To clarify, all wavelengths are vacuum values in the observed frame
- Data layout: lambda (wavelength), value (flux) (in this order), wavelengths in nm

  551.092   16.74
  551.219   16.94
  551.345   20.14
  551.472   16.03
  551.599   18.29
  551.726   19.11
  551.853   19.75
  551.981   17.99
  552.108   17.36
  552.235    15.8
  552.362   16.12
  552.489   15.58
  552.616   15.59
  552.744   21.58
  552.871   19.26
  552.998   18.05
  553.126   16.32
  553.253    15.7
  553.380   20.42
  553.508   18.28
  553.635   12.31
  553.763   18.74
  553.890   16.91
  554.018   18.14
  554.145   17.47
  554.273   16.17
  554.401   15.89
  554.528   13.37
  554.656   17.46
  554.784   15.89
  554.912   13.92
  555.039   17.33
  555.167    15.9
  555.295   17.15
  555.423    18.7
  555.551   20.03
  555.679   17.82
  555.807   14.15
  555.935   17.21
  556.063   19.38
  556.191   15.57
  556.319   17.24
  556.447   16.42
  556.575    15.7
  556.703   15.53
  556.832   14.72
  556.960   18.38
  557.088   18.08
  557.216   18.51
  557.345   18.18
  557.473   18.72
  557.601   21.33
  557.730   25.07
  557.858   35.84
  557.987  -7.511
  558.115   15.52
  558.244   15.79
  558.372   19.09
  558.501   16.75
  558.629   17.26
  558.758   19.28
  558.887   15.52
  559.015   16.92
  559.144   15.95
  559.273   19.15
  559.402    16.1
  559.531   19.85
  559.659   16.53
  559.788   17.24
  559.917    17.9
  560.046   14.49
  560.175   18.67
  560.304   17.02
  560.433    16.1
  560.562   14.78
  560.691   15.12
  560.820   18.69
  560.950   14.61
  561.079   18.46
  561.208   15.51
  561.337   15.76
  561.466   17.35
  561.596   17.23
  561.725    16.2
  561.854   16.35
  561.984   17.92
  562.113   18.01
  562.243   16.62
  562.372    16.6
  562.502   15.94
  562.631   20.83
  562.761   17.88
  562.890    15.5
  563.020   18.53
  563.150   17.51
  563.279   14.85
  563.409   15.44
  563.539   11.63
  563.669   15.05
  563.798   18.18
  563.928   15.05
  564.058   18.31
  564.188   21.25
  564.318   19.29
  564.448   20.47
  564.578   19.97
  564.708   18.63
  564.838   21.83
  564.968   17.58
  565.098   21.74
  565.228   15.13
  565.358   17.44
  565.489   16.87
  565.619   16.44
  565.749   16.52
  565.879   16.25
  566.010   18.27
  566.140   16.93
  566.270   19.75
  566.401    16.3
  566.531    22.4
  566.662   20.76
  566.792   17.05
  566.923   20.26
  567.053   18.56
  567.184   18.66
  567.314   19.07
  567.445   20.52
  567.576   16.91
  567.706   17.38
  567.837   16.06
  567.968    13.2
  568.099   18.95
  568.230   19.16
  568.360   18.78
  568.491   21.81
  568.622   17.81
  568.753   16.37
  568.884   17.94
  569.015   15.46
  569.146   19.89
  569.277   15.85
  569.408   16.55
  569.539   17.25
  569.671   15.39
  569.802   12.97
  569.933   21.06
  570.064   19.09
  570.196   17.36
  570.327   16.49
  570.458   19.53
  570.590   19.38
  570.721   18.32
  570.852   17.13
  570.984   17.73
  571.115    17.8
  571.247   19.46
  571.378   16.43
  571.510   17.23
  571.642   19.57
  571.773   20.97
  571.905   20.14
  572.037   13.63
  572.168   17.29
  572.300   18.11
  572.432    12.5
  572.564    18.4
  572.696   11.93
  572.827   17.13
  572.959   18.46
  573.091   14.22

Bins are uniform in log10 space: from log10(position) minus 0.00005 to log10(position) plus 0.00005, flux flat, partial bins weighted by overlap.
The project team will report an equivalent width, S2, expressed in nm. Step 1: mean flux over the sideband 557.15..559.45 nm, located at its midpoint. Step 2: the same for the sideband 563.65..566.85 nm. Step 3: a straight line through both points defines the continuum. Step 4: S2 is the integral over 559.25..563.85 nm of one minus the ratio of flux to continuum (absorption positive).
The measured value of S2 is 0.32 nm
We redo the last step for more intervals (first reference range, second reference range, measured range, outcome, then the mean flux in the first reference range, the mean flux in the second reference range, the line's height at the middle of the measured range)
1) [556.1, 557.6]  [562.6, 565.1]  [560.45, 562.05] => 0.10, 17.2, 17.8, 17.6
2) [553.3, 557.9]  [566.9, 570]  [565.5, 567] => -0.04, 17.7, 17.7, 17.7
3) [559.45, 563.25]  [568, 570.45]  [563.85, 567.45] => -0.26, 17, 17.7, 17.4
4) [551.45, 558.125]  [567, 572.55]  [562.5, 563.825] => 0.08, 17.2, 17.7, 17.5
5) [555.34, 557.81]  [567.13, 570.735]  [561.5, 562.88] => 0.05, 18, 17.7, 17.9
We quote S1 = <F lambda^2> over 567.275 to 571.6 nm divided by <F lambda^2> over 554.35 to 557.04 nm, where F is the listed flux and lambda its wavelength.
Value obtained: 1.12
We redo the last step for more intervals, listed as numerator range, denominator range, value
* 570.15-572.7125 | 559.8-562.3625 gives 1.09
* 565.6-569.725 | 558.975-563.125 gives 1.08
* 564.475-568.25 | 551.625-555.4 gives 1.12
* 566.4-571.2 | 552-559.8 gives 1.10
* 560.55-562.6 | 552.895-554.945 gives 1.03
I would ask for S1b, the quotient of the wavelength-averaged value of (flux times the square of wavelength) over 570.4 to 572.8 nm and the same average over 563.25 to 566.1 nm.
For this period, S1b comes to 1.02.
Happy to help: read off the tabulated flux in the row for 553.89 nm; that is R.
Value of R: 16.91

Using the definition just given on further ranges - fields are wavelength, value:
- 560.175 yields 18.67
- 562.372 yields 16.6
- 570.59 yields 19.38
